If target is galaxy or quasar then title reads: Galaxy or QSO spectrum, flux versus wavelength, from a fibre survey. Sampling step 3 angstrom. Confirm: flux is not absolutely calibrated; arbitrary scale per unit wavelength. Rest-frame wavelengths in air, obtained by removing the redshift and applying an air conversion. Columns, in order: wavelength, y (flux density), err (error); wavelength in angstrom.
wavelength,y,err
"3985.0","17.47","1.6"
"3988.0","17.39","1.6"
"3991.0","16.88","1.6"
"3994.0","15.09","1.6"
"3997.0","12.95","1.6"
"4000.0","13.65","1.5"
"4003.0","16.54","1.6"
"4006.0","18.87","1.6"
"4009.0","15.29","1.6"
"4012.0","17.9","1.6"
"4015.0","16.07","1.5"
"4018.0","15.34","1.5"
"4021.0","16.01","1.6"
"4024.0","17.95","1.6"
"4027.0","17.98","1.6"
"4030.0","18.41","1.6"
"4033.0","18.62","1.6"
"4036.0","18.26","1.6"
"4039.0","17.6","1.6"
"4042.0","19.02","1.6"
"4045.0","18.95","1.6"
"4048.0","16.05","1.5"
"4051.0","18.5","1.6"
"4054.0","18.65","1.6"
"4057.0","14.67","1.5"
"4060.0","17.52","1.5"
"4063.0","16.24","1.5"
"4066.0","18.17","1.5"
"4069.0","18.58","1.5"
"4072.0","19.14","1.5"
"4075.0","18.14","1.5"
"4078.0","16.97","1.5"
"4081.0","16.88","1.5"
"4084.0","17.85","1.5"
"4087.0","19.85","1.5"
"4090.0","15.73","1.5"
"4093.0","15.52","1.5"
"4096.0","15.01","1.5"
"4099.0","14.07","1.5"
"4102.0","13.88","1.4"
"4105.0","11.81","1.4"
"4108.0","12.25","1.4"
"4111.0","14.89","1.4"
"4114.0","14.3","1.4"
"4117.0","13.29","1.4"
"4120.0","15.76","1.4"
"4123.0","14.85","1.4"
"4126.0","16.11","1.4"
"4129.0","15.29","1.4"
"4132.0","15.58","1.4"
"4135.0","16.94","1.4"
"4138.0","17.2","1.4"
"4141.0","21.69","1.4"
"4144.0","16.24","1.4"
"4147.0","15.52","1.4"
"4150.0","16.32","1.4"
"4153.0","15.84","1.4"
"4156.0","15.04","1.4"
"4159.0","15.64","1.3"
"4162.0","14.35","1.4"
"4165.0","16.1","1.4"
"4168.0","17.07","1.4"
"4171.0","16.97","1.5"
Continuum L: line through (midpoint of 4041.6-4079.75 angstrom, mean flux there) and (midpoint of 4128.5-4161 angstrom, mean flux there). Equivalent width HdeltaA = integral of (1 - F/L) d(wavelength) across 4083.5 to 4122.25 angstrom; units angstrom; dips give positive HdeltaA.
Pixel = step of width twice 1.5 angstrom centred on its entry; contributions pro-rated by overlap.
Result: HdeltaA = 5.07 angstrom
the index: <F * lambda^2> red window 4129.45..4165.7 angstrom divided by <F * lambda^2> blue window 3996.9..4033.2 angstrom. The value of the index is 1.05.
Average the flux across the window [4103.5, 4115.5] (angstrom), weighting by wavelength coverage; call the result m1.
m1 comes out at 13.3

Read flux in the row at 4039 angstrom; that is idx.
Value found 17.6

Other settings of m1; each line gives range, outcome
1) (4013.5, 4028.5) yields 16.7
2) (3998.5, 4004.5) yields 15.1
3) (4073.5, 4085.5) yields 17.5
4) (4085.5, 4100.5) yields 16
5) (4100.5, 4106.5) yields 12.8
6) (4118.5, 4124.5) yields 15.3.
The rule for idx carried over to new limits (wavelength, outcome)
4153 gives 15.84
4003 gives 16.54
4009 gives 15.29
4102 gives 13.88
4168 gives 17.07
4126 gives 16.11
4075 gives 18.14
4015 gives 16.07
